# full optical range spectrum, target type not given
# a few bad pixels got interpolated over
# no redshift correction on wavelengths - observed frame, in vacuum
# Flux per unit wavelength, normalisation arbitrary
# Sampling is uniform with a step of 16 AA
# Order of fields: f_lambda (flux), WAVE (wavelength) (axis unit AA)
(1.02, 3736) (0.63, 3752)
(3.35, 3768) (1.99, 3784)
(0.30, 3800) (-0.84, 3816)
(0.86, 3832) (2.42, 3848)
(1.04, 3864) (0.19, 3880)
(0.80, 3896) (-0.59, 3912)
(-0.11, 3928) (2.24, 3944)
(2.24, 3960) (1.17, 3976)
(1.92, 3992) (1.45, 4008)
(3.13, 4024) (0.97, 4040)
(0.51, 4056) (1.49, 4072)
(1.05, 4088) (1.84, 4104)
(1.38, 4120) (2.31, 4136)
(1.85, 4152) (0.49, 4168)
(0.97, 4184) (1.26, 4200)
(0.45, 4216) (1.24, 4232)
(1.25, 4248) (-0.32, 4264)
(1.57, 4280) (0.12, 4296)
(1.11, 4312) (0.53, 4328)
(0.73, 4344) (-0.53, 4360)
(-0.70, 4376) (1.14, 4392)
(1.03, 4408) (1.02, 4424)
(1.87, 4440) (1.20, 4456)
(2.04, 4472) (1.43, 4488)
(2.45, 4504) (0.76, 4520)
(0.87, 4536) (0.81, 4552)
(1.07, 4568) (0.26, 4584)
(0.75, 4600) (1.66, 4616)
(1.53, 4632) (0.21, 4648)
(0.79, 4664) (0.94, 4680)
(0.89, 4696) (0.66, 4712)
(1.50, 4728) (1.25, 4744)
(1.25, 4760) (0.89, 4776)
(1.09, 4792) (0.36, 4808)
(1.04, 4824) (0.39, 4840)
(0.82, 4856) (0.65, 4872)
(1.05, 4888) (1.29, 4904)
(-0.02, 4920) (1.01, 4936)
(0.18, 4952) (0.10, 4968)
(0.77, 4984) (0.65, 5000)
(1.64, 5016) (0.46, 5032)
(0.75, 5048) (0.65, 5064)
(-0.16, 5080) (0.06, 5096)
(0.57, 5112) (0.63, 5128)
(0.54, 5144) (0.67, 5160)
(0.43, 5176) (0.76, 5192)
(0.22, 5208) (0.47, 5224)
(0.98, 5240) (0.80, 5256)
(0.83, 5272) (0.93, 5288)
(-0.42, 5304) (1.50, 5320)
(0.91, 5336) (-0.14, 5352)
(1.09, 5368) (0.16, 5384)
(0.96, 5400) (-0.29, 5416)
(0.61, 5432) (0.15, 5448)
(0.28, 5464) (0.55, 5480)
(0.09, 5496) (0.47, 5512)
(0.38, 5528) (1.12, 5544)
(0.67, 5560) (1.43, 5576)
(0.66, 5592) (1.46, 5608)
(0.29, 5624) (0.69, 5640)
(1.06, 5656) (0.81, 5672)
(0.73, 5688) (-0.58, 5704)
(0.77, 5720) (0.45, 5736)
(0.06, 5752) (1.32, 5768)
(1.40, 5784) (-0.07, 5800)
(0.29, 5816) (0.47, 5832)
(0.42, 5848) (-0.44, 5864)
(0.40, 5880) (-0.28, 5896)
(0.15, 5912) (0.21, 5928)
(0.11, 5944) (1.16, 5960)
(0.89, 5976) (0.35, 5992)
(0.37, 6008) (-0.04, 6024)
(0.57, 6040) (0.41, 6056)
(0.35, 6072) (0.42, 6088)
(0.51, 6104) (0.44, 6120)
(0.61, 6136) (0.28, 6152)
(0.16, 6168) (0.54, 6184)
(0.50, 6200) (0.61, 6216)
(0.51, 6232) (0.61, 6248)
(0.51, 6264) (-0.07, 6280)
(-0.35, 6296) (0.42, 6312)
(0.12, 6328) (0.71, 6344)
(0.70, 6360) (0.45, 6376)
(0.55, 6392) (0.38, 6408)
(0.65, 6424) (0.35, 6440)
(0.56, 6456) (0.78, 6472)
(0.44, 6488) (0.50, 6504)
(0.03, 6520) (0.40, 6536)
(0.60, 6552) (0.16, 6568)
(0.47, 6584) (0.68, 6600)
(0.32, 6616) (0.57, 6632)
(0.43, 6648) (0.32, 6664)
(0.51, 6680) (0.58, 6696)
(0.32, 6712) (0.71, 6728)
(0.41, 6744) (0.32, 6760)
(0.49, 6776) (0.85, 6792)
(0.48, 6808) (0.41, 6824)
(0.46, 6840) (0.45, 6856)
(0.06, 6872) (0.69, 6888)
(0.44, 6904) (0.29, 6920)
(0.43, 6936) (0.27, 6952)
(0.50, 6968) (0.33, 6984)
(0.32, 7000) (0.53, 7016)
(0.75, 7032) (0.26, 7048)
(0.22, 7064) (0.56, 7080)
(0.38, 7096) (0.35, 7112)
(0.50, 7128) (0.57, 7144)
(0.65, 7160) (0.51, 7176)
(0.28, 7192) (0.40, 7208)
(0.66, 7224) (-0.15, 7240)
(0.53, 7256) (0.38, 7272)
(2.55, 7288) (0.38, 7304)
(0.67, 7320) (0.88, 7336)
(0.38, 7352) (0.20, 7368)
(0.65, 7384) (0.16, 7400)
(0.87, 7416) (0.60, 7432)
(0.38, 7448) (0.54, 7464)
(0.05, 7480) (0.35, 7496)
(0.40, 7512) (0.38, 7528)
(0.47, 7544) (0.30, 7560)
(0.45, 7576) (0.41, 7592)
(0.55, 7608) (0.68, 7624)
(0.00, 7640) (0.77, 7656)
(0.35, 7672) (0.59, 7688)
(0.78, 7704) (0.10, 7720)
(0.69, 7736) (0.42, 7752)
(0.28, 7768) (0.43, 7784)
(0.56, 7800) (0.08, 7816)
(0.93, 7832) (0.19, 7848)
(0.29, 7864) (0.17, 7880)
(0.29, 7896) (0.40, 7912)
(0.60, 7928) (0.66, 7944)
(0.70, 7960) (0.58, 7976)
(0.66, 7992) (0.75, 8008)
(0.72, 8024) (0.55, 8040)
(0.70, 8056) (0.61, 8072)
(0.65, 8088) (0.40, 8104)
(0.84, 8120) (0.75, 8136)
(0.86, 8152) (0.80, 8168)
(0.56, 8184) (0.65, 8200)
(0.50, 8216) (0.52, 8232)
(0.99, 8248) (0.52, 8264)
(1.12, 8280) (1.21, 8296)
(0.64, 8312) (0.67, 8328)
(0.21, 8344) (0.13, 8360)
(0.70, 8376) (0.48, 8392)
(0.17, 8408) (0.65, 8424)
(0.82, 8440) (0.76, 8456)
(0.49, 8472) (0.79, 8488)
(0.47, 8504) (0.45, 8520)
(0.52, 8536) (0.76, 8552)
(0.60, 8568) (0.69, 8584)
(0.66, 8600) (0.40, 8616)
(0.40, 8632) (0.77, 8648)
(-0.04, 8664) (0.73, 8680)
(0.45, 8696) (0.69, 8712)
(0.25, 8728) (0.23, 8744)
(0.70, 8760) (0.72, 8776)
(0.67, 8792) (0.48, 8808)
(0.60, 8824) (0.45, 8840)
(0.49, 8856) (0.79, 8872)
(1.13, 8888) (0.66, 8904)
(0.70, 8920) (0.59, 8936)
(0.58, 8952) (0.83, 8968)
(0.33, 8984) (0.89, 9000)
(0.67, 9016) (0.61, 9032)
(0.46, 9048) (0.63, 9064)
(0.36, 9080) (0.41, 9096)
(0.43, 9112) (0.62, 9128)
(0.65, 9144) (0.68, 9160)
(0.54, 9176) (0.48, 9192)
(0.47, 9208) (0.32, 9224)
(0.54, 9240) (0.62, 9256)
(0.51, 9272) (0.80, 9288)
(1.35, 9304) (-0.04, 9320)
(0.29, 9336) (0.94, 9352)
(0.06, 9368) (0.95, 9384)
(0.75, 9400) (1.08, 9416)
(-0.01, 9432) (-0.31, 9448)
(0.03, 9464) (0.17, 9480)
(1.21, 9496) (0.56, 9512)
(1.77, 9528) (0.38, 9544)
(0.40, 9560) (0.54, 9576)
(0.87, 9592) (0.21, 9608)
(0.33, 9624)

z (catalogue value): 0.954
